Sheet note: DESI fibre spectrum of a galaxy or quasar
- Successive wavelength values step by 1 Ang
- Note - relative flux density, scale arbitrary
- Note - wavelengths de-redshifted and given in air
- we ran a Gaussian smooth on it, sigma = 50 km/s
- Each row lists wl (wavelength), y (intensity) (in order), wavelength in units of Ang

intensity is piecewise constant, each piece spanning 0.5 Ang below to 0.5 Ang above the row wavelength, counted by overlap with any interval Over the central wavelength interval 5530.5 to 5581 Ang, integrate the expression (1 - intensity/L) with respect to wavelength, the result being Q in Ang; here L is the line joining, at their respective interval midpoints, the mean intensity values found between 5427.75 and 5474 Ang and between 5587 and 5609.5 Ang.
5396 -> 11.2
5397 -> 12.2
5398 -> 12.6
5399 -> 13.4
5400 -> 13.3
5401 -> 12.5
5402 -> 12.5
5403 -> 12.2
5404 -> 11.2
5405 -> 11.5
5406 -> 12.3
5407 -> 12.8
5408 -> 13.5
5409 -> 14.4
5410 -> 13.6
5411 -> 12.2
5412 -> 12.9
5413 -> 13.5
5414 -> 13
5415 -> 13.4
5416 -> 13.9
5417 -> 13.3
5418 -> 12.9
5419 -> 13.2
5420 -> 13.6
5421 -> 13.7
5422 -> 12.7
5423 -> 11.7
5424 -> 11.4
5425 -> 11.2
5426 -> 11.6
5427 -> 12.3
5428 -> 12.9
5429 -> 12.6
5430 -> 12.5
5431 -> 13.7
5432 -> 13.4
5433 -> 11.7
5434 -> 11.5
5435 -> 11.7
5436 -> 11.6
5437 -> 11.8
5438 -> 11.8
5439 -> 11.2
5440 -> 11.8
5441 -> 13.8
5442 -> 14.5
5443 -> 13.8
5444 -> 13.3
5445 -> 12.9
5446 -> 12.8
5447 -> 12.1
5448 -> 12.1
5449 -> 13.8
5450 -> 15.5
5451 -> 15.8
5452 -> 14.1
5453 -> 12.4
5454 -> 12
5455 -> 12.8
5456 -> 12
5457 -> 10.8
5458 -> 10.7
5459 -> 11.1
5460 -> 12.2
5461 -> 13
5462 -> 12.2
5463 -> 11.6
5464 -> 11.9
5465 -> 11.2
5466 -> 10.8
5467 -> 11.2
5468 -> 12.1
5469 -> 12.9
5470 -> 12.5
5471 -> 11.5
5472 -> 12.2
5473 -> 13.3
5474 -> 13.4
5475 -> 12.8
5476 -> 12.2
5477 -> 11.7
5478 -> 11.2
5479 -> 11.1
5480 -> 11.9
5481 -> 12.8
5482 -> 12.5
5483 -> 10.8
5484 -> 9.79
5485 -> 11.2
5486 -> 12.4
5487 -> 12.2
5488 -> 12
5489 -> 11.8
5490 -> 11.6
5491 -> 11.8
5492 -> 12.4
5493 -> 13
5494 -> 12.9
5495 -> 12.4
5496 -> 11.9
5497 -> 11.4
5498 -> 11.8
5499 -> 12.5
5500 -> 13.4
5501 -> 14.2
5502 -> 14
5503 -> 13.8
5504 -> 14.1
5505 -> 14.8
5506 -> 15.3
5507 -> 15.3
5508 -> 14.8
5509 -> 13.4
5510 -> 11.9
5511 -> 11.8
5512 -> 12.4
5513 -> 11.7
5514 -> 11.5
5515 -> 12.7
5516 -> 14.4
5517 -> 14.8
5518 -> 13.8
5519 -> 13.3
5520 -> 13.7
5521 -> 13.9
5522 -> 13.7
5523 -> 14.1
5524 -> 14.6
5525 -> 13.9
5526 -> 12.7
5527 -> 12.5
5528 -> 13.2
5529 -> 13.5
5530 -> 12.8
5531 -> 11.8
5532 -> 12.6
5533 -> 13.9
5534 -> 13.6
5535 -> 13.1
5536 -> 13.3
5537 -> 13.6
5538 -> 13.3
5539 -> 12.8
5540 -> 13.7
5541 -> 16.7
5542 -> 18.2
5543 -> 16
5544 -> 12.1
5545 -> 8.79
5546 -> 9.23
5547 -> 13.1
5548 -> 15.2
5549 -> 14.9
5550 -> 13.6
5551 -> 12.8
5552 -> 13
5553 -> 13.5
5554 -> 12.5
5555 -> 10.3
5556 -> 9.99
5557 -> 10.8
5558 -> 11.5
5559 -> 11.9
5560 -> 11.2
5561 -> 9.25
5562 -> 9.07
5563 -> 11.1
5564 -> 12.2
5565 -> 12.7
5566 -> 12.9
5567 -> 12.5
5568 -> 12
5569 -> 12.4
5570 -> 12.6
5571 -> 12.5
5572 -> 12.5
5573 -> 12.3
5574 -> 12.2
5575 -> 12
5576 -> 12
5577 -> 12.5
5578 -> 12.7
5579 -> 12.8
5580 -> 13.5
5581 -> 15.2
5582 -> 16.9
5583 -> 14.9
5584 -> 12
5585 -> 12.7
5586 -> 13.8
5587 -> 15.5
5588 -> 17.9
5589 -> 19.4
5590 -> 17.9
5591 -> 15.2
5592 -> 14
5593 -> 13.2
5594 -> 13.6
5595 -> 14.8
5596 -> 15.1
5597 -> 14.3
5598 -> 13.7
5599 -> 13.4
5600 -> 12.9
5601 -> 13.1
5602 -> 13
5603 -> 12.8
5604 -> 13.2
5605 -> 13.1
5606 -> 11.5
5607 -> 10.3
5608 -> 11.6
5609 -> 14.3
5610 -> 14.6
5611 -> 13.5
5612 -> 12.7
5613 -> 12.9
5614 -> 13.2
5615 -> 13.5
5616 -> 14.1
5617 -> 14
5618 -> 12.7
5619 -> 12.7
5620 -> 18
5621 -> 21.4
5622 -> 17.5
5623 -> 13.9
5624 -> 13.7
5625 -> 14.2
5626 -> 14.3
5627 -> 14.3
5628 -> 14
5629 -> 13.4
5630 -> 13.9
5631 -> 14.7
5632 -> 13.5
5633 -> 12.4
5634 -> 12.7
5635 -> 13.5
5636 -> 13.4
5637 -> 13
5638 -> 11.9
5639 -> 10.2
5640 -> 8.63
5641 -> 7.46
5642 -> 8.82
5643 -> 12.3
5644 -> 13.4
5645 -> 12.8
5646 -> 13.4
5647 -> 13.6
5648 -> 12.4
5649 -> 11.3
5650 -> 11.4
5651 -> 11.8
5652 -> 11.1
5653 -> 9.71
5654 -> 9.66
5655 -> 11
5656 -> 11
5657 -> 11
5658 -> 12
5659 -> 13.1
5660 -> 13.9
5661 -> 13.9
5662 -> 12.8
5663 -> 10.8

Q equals 3.7 Ang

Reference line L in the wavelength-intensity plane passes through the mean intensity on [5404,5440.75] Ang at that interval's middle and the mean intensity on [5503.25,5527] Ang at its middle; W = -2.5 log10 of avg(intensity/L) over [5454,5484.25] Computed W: 0.10 mag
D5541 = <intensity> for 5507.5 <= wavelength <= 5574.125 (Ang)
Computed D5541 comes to 12.8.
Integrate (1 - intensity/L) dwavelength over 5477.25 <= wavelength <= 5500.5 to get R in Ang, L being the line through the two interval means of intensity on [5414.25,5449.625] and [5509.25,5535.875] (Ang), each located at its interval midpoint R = 1.8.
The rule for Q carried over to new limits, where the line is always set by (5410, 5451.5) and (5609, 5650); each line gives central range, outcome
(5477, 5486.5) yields 1.0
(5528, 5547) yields -0.3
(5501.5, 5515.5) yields -0.4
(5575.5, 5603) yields -2.2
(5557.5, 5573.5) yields 1.6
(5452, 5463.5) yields 0.8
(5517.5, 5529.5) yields -0.5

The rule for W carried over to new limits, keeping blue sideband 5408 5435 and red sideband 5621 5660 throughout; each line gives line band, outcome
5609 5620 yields -0.09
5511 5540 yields -0.05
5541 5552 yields -0.07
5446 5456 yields -0.05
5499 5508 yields -0.13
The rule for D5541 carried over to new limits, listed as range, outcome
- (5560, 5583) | 12.5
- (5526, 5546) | 13.3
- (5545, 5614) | 13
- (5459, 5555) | 12.8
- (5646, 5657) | 11.4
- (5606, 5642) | 13.3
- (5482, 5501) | 12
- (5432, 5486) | 12.3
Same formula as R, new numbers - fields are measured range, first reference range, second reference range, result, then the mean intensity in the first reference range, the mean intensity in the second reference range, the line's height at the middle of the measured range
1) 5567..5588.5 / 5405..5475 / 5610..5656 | -0.9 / 12.6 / 12.9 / 12.8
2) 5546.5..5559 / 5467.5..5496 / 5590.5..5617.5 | 0.3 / 12.1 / 13.4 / 12.8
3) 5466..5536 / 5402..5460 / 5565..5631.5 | 2.1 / 12.7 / 13.8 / 13.2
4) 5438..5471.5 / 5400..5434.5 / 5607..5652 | 0.8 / 12.7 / 13.1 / 12.8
